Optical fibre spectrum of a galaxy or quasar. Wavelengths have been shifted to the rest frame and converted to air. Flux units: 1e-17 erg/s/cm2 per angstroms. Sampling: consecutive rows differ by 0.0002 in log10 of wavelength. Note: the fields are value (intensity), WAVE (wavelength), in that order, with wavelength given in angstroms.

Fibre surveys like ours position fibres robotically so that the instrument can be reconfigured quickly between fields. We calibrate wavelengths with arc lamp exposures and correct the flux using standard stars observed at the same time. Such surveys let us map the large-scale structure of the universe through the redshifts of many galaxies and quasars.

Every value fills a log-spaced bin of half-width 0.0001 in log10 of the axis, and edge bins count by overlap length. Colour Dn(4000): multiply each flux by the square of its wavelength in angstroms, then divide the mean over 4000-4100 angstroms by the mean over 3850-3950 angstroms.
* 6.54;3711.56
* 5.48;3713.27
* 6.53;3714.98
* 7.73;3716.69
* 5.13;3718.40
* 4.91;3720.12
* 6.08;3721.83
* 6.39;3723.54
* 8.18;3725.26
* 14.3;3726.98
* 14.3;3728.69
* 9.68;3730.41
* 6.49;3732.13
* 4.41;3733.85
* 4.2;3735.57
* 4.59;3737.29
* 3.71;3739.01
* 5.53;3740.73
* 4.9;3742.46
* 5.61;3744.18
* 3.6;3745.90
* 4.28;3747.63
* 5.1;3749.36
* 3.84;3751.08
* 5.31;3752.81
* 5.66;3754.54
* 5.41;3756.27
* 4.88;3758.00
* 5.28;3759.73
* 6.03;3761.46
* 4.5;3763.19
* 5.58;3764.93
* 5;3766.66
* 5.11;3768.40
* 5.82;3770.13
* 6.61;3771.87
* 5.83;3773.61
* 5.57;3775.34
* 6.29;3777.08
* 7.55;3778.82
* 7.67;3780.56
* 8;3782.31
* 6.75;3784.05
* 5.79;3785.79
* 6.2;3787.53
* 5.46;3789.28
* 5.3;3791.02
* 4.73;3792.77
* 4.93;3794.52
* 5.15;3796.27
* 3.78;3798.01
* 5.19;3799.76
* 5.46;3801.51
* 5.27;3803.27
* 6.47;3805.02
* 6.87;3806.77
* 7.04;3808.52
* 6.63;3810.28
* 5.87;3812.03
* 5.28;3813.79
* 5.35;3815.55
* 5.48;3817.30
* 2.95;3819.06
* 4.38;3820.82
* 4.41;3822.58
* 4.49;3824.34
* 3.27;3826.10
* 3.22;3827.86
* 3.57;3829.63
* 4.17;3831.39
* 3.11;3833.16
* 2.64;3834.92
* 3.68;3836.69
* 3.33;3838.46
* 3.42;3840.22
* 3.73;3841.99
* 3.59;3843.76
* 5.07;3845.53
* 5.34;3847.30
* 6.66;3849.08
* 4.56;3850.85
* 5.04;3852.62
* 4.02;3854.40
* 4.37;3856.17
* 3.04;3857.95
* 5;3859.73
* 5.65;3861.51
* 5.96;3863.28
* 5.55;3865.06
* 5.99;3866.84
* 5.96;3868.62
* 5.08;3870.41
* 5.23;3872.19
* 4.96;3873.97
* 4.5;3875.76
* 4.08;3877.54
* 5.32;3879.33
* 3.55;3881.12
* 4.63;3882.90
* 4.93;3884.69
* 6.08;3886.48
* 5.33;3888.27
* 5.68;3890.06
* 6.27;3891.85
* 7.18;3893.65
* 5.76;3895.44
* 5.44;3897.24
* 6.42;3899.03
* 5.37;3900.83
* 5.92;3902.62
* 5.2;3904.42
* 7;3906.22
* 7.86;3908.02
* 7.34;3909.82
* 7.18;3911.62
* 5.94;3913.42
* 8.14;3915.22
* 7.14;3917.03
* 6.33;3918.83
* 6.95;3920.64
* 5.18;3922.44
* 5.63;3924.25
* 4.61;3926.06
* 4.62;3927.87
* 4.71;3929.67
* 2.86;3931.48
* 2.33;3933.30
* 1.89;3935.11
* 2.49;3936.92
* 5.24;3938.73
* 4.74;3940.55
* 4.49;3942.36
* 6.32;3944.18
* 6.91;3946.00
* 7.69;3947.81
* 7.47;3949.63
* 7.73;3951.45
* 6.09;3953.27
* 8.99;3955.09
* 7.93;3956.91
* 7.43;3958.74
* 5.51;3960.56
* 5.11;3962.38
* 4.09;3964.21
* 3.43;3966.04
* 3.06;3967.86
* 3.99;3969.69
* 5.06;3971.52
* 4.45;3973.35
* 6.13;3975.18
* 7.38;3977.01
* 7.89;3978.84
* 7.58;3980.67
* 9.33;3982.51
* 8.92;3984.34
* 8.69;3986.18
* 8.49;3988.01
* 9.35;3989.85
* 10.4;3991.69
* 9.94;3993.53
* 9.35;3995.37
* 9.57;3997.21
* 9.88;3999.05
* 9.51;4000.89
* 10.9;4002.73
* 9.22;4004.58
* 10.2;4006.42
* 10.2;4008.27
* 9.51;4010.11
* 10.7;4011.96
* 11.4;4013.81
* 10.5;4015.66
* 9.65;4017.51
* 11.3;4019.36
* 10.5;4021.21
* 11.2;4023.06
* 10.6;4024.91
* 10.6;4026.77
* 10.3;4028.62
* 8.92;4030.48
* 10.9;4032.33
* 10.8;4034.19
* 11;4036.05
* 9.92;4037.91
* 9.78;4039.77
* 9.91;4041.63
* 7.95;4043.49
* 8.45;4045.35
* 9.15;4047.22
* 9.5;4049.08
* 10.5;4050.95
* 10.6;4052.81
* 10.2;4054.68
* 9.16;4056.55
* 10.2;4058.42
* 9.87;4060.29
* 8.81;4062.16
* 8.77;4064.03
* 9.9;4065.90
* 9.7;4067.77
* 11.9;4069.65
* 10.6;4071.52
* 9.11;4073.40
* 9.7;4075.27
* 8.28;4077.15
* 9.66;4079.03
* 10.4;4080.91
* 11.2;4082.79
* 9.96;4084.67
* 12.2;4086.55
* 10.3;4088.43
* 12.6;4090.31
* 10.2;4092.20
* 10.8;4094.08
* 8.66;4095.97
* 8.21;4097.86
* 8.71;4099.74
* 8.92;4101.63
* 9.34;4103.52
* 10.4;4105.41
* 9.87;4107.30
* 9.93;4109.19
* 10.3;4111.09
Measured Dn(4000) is 2.0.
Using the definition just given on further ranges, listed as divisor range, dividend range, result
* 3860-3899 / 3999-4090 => 2.03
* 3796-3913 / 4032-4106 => 2.16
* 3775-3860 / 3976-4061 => 2.18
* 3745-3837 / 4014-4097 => 2.22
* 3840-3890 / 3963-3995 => 1.51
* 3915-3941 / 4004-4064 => 2.22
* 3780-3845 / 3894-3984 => 1.28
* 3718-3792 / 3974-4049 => 1.81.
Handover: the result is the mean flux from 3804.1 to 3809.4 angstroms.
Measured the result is 6.79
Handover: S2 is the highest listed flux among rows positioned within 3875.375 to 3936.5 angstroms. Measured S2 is 8.14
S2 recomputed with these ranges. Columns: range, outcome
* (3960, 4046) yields 11.4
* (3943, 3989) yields 9.33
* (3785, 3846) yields 7.04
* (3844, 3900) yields 7.18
